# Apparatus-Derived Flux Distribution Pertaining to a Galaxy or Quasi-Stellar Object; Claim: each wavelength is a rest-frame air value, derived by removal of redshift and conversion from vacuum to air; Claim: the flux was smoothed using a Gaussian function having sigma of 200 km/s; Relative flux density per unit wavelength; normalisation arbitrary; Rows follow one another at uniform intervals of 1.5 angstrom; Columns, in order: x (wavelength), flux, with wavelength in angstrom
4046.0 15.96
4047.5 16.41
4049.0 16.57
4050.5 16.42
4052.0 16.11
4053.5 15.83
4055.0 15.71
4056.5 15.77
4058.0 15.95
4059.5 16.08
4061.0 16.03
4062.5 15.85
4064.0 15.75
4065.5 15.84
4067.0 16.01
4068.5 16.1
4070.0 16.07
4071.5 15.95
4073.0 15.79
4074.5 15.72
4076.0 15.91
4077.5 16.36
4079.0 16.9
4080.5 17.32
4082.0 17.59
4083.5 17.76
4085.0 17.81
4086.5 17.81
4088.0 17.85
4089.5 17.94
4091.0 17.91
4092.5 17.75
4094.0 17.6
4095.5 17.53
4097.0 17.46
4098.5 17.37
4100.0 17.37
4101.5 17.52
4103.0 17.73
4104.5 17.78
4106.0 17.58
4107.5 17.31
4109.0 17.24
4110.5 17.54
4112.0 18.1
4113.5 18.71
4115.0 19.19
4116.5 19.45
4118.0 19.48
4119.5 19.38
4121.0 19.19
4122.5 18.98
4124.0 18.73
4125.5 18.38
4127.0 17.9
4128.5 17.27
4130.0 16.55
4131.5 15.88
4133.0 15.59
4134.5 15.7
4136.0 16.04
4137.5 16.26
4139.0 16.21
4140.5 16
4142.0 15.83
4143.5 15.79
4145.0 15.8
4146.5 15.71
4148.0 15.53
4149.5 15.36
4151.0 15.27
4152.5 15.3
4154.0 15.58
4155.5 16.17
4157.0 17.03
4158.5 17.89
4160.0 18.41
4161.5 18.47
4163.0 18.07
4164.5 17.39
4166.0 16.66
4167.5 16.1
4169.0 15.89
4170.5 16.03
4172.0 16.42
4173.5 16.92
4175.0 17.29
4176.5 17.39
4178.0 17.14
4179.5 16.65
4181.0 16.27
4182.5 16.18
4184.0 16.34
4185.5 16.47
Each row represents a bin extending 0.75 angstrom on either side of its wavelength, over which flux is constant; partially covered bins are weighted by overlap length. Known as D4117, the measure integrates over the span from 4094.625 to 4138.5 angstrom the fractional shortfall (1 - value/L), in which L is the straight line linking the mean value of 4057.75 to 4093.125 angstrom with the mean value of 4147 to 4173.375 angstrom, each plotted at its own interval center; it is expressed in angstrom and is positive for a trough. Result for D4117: -2.8 angstrom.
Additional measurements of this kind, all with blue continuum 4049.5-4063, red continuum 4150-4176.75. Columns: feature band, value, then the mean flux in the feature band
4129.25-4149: 0.8 angstrom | 15.9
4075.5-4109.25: -2.5 angstrom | 17.5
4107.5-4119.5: -1.5 angstrom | 18.5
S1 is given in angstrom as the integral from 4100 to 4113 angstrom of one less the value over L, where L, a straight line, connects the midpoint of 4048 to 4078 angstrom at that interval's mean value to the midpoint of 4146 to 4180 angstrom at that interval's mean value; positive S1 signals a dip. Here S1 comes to -1.1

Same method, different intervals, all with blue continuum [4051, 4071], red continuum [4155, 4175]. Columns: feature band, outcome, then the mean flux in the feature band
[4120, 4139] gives -0.6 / 17.2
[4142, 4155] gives 1.0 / 15.6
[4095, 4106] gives -0.8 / 17.5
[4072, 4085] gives -0.5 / 16.7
